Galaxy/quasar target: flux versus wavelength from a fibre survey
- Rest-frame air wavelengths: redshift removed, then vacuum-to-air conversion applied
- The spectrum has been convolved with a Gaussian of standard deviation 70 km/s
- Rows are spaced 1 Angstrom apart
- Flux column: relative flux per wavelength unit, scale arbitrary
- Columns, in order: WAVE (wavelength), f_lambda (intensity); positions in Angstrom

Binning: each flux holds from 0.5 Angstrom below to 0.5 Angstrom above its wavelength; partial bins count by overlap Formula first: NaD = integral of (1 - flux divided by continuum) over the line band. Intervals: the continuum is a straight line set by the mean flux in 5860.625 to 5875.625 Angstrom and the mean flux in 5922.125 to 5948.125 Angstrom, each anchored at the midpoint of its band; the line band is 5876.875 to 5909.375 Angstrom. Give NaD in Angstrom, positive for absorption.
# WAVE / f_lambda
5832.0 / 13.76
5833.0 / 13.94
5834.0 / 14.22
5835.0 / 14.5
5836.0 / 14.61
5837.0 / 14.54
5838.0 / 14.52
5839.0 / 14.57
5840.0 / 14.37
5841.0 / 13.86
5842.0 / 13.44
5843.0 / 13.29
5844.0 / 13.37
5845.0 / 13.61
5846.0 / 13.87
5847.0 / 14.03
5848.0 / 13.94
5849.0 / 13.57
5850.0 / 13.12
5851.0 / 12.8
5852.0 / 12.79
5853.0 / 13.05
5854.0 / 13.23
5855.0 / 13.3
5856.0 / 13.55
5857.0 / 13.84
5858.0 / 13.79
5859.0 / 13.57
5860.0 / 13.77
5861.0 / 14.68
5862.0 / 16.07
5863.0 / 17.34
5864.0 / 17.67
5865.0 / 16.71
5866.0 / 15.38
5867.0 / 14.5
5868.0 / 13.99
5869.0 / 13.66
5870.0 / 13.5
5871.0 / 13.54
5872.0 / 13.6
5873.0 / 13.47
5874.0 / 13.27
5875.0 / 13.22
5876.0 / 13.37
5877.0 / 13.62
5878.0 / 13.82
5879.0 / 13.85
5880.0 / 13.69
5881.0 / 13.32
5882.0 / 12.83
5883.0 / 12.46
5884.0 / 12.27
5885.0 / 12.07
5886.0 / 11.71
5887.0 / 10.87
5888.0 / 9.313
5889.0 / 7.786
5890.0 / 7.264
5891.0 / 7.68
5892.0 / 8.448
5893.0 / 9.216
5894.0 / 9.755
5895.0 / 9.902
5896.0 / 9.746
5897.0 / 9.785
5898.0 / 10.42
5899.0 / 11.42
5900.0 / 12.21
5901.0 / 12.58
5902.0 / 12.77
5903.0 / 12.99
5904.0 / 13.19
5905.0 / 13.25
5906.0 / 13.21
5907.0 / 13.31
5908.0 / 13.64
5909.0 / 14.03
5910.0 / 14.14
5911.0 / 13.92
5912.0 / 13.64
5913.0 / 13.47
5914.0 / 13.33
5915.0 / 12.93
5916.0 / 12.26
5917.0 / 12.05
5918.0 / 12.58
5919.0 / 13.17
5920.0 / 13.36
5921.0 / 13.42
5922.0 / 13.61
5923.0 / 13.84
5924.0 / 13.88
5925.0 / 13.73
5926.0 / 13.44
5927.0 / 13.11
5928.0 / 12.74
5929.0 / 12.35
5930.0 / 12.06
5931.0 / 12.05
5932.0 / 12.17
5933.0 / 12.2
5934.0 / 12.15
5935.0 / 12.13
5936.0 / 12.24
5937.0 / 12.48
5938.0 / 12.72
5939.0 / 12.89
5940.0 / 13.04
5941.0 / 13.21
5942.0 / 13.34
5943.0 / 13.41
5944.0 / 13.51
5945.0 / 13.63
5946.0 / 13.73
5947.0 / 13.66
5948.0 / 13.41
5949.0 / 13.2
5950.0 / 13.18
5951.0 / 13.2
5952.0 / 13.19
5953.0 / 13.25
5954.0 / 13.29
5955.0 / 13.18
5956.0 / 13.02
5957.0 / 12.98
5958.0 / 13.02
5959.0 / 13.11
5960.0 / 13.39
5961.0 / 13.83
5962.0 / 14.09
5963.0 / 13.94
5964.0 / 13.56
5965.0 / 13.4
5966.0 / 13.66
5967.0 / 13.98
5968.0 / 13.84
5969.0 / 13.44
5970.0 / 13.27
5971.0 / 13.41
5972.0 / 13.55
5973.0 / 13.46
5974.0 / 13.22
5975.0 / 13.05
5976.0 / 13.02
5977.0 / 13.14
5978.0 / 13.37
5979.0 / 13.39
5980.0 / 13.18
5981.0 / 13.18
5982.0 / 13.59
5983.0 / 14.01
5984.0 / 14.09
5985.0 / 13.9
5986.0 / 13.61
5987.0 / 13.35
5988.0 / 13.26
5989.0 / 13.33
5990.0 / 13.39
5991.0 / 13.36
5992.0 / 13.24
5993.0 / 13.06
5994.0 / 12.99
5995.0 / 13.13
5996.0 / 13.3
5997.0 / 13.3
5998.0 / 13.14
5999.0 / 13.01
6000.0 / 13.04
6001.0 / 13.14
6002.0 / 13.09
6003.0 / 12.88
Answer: 5.76 Angstrom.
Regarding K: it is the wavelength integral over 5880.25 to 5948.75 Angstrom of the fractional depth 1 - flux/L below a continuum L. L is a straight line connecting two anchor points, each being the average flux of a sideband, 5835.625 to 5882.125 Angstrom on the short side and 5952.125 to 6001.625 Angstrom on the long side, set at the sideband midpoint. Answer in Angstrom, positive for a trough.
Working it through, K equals 6.94 Angstrom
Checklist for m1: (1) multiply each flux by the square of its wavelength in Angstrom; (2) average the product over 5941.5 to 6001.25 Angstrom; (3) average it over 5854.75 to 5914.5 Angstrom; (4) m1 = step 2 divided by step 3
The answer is 1.1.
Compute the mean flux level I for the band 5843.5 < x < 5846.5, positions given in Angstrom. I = 13.6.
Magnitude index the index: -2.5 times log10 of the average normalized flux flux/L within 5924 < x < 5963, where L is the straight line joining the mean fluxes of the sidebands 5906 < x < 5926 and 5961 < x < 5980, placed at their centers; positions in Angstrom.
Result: 0.03 mag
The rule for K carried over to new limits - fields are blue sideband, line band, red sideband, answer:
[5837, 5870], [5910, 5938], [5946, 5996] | 1.6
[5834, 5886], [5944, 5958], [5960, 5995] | 0.3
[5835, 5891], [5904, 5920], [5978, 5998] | 0.2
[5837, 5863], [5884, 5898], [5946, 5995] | 4.1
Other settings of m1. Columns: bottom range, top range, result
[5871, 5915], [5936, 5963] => 1.12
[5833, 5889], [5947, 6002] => 1.02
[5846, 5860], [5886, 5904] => 0.77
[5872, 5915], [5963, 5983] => 1.15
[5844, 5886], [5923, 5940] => 0.94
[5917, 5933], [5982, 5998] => 1.06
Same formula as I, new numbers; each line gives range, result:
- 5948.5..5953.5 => 13.2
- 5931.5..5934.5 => 12.2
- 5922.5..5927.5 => 13.6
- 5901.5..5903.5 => 12.9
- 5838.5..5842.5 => 14.1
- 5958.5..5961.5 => 13.4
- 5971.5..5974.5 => 13.4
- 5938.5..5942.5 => 13.1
